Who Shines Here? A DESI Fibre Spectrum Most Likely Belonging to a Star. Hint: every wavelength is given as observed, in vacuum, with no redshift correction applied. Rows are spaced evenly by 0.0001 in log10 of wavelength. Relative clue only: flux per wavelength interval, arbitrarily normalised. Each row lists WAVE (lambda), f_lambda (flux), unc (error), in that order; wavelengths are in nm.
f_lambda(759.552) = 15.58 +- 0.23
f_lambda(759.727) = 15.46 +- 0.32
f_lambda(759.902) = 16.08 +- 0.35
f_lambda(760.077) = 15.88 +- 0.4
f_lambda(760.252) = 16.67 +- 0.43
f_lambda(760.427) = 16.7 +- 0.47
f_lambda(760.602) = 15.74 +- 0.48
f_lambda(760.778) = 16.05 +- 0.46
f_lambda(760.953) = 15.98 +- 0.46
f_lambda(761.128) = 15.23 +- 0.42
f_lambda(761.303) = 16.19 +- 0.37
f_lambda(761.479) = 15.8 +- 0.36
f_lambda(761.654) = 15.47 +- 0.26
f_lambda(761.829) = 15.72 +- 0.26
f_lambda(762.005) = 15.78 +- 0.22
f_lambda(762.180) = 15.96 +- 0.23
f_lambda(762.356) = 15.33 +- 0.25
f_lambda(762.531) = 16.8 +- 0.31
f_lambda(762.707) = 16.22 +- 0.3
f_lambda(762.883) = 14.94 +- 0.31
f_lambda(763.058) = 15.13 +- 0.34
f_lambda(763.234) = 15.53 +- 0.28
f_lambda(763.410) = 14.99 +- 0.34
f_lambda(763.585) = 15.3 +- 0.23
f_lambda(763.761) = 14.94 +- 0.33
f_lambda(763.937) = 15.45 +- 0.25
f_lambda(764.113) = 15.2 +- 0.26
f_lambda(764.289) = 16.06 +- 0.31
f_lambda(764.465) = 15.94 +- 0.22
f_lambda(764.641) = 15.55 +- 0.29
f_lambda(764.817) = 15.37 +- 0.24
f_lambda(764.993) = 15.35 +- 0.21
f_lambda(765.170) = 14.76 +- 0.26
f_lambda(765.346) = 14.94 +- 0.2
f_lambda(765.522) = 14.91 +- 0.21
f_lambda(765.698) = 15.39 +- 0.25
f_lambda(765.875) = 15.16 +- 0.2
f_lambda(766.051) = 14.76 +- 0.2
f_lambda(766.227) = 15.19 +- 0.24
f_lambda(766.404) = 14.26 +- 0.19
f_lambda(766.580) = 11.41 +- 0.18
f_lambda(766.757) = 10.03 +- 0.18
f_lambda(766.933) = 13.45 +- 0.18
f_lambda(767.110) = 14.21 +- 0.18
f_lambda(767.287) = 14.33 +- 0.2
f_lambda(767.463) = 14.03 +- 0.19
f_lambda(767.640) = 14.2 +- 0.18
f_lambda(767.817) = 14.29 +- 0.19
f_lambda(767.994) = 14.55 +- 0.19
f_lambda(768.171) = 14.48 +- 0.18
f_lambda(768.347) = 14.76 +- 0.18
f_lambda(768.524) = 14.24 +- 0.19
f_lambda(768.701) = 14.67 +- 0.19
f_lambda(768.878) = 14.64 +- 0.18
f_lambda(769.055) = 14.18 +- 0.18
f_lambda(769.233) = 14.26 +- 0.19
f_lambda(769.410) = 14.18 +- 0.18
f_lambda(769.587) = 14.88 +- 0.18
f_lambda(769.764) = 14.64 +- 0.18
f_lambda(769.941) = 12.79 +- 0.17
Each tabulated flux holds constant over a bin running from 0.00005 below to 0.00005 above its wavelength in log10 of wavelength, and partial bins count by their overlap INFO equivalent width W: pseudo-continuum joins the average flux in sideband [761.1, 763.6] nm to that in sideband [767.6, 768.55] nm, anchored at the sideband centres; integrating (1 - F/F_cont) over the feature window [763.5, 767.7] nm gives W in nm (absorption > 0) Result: 0.11 nm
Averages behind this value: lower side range 15.6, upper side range 14.4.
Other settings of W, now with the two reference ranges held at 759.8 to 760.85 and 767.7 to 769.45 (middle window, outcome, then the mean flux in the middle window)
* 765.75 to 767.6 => 0.137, 13.7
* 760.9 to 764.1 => 0.025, 15.6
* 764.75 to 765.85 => 0.000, 15.1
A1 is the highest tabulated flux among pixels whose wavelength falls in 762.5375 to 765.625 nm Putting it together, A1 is 16.22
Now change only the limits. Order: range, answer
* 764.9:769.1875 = 15.39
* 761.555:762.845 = 16.8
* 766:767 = 15.19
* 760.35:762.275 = 16.7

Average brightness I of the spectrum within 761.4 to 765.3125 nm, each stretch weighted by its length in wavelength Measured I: 15.5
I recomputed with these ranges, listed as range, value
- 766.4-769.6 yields 13.9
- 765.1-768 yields 14.1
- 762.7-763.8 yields 15.2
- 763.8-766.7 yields 14.9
